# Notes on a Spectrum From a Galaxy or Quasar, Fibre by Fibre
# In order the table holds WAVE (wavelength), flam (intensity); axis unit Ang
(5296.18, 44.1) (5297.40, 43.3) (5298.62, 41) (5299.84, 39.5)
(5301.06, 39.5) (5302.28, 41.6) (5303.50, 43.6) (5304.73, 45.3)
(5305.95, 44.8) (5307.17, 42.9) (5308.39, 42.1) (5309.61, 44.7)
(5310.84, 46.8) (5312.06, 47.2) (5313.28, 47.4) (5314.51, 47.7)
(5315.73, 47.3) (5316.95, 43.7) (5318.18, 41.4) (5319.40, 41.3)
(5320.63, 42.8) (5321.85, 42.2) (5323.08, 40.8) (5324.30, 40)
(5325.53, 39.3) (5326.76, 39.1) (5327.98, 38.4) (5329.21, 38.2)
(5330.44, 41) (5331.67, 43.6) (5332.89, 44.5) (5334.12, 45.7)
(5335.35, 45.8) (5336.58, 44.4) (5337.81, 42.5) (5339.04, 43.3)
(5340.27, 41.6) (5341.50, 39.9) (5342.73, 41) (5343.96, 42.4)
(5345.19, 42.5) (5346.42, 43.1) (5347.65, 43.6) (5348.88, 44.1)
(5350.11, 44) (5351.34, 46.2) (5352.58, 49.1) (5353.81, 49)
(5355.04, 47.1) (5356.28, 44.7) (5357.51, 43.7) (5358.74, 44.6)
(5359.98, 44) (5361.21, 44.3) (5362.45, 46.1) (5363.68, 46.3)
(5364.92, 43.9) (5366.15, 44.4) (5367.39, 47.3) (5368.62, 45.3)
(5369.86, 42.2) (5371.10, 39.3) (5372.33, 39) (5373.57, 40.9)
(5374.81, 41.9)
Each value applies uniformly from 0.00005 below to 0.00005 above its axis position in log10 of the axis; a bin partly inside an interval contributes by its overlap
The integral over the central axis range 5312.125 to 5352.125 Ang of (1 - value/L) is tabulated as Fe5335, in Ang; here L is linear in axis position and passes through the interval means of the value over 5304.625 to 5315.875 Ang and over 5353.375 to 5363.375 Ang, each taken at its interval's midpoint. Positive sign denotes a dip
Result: 2.3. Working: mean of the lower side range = 45.6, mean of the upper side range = 45.4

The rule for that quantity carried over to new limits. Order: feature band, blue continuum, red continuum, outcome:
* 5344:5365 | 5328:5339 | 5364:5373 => -1.0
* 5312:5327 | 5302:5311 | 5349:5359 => 0.5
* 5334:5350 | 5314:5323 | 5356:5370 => 0.4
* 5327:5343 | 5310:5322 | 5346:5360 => 1.0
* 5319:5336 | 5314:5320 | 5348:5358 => 1.2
